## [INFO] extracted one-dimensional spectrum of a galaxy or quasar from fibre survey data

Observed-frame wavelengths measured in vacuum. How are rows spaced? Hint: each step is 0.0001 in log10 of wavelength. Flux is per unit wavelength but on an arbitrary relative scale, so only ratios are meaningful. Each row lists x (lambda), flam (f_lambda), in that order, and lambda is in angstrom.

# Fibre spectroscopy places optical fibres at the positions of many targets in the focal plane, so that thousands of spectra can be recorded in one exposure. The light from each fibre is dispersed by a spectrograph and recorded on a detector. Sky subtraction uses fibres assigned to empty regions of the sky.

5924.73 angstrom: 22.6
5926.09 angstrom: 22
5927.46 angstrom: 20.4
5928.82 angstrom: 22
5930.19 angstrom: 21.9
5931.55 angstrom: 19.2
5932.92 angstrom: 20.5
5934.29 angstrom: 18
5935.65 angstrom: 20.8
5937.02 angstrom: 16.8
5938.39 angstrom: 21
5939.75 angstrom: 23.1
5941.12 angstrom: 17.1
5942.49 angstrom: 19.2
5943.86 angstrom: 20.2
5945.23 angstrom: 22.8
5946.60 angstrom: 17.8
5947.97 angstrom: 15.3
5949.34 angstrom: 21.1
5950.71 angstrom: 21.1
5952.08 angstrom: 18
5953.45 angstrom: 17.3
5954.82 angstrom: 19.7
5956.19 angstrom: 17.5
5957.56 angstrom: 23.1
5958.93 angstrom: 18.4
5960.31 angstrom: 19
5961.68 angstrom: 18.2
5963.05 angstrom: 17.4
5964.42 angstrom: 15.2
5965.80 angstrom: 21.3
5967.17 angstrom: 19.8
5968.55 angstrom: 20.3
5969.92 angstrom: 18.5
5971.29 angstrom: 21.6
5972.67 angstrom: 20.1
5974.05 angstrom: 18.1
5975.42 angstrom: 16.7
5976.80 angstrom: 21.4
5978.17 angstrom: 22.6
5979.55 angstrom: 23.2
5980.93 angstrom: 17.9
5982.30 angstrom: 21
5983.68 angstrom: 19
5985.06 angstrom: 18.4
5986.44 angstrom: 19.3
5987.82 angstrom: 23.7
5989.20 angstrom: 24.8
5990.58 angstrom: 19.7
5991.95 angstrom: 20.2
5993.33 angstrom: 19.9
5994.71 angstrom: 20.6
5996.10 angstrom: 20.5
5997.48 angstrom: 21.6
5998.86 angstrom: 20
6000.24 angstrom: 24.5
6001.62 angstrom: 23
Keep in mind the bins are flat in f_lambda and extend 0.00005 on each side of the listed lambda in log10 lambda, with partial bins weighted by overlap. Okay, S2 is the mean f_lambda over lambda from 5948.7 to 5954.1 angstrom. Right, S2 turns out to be 19.4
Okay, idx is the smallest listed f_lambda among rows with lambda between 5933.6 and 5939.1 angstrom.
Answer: 16.8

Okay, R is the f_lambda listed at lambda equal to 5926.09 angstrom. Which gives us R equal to 22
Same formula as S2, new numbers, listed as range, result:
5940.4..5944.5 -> 18.8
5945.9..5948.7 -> 16.6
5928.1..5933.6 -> 20.9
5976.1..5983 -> 21.2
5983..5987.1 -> 18.9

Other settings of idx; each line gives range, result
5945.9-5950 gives 15.3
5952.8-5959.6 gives 17.3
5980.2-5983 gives 17.9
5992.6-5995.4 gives 19.9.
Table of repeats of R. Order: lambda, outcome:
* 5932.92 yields 20.5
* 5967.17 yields 19.8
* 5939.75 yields 23.1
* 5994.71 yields 20.6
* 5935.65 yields 20.8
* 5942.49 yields 19.2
